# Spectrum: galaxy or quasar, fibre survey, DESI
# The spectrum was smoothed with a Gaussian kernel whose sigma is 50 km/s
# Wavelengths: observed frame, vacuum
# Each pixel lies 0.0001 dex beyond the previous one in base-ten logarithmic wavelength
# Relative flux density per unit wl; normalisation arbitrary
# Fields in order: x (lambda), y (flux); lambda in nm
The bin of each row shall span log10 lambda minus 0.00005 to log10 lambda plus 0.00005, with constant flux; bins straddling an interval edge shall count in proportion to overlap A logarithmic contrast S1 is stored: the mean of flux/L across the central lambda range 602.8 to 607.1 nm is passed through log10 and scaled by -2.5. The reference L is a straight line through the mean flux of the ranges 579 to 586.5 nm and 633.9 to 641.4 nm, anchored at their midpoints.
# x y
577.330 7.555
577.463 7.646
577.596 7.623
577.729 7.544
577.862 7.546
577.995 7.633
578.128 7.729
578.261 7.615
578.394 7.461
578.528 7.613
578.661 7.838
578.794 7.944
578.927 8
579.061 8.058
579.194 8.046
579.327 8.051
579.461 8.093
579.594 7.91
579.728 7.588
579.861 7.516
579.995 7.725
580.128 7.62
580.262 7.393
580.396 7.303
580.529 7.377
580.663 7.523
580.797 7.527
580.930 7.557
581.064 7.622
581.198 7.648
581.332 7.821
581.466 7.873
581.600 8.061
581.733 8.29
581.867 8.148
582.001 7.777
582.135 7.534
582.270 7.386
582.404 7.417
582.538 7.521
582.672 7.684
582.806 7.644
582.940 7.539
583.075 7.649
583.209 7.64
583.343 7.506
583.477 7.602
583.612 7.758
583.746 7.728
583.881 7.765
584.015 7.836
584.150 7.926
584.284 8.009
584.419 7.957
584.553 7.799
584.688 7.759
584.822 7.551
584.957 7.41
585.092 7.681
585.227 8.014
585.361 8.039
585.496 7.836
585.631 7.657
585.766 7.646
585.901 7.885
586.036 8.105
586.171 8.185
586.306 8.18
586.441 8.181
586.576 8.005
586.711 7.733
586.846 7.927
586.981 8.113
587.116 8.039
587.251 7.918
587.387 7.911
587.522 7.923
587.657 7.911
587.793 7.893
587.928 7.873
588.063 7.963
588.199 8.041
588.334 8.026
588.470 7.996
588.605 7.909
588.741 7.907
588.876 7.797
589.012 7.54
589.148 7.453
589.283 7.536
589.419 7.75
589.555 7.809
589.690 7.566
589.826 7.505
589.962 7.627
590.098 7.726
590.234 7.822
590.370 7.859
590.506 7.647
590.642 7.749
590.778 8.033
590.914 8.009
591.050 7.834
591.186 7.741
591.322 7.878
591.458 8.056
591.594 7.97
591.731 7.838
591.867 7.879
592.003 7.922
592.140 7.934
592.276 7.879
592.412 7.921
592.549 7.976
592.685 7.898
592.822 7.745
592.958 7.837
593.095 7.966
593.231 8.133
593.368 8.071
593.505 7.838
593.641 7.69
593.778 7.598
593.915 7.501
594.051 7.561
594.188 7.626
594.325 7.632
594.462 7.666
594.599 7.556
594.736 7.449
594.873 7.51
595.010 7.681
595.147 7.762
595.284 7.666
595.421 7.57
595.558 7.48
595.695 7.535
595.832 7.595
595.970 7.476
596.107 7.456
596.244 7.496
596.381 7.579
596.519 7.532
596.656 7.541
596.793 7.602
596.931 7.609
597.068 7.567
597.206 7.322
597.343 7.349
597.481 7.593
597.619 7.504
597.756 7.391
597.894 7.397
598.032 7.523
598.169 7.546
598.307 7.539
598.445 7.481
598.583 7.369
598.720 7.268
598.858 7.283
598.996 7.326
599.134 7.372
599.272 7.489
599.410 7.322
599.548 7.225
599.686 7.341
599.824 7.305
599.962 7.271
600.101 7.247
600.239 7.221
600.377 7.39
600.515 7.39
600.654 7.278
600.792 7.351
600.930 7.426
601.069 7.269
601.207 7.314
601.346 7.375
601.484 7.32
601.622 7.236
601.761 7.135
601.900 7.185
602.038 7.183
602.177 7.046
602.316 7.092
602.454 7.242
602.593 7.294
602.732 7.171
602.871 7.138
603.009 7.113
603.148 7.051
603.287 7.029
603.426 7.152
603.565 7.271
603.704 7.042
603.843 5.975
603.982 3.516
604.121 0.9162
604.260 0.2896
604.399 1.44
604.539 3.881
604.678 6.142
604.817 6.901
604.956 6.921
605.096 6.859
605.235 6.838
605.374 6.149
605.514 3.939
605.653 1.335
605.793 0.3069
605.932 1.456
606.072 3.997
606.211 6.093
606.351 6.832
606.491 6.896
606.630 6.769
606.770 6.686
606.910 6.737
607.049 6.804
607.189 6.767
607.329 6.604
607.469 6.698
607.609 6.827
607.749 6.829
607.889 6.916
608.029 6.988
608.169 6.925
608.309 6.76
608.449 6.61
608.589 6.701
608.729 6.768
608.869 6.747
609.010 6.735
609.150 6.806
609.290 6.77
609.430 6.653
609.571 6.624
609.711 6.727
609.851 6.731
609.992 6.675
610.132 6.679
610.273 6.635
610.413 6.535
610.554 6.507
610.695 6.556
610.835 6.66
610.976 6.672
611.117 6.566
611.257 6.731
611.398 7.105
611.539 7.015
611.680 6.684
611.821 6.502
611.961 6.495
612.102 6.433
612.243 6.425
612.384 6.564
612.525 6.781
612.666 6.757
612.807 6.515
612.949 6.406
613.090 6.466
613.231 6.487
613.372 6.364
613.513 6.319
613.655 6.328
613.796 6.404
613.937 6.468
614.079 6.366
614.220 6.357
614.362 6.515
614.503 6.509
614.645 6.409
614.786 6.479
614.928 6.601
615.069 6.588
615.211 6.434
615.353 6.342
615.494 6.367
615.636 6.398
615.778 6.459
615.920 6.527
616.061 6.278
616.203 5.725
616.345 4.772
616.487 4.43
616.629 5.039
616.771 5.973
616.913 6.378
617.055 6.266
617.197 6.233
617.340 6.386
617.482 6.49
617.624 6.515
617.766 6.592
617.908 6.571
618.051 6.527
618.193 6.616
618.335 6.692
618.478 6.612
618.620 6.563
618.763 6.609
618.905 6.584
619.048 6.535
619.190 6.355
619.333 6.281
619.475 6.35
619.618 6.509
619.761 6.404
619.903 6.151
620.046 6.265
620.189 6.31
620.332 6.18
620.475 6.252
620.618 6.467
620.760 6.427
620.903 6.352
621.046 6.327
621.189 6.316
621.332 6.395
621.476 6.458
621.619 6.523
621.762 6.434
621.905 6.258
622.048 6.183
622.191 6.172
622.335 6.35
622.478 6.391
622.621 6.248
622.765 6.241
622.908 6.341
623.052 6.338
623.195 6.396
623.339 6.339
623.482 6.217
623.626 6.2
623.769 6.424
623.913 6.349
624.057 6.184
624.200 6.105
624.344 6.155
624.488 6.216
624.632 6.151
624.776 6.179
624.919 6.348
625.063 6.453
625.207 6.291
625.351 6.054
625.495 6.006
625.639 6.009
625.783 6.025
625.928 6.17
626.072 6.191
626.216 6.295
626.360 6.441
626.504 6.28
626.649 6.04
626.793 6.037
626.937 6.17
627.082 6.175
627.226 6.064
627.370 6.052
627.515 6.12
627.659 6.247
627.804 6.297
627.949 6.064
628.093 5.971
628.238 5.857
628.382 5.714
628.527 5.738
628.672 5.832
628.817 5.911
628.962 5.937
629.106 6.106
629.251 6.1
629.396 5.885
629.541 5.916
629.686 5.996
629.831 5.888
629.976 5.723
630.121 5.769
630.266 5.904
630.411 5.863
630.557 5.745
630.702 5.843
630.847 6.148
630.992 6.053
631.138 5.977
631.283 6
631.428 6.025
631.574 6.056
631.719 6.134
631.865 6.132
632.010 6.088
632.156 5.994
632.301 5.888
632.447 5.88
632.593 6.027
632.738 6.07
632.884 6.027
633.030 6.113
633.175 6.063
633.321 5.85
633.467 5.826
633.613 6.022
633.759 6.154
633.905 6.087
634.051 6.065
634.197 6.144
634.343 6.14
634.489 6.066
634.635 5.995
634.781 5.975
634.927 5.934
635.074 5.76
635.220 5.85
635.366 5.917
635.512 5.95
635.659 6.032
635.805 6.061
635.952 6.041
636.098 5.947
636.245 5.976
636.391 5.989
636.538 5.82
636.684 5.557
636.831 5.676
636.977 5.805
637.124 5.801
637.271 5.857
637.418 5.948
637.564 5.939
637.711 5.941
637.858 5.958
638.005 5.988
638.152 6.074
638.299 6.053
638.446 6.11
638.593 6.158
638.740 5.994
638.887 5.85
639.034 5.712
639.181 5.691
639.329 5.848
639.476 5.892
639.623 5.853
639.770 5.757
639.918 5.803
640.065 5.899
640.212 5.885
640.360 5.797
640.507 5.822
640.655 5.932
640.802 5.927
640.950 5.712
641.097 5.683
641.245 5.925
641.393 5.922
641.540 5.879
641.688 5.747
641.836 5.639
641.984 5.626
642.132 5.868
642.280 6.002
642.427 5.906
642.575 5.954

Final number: 0.31 mag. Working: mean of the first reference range 7.76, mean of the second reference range 5.91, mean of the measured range 5.27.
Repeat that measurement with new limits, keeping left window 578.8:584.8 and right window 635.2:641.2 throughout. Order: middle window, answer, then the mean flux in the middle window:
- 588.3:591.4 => -0.04 mag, 7.77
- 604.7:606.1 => 0.47 mag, 4.54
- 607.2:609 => 0.02 mag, 6.78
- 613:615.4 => 0.04 mag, 6.44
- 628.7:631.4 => 0.04 mag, 5.93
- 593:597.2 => -0.05 mag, 7.63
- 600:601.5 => -0.03 mag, 7.32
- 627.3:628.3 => 0.03 mag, 6.09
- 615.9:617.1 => 0.17 mag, 5.67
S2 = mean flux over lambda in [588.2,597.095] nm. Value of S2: 7.73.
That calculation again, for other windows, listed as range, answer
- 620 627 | 6.26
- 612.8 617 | 6.22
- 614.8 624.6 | 6.29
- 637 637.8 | 5.89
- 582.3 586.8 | 7.78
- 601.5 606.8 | 5.65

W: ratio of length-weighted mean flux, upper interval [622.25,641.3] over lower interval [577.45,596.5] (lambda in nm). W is 0.8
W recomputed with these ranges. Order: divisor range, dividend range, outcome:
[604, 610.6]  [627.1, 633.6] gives 1.03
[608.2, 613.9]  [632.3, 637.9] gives 0.90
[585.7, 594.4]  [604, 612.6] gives 0.76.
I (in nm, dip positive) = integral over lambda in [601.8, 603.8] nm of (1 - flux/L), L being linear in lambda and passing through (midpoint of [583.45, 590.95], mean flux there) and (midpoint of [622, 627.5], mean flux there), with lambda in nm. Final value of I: 0.01 nm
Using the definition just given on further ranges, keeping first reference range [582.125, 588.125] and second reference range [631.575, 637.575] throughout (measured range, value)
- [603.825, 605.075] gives 0.54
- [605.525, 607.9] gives 0.51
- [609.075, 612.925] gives 0.11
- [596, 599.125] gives -0.05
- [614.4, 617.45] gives 0.24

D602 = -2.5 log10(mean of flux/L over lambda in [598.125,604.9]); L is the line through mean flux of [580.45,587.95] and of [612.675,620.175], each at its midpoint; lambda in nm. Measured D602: 0.05 mag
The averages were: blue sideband 7.79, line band 6.67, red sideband 6.33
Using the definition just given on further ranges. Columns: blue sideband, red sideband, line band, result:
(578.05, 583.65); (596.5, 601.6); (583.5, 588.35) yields -0.038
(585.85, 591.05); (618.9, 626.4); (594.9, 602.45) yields -0.001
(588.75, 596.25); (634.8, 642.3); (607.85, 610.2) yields 0.050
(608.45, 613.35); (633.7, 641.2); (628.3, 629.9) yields 0.042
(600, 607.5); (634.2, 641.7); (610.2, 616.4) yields -0.076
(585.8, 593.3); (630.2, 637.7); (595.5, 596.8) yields 0.010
